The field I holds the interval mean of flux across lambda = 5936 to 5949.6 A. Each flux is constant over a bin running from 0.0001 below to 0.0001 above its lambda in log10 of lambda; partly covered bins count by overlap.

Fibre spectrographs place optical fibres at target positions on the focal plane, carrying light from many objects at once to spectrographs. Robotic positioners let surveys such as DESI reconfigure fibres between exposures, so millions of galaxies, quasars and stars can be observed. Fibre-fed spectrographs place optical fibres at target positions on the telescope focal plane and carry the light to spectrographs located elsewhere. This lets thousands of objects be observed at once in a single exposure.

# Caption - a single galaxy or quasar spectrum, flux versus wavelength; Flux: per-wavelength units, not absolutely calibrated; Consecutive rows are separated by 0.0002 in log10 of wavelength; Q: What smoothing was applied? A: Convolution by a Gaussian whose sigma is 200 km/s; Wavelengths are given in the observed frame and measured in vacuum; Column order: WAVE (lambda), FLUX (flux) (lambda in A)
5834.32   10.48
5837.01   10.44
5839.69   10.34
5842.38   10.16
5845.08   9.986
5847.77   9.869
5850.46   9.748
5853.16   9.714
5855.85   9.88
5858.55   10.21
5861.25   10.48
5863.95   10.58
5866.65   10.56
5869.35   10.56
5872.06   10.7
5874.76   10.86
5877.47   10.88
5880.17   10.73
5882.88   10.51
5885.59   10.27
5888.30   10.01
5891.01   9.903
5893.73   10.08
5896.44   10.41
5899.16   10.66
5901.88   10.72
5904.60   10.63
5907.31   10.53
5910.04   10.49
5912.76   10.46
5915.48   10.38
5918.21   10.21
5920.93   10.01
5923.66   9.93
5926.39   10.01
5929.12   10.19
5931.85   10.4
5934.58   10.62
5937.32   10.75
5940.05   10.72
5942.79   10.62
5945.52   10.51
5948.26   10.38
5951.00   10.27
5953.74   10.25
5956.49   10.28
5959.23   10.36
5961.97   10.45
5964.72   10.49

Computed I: 10.6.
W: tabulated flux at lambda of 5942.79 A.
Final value 10.62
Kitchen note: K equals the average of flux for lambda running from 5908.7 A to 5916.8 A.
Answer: 10.5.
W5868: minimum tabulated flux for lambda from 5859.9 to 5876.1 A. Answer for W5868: 10.48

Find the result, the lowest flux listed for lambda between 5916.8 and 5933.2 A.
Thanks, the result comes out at 9.93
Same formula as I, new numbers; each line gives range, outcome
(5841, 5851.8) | 9.94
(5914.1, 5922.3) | 10.2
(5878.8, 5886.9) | 10.5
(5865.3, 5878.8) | 10.7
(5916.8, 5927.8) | 10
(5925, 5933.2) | 10.2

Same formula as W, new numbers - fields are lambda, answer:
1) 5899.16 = 10.66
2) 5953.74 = 10.25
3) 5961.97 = 10.45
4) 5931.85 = 10.4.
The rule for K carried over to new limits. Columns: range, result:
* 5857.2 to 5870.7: 10.5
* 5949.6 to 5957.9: 10.3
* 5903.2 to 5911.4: 10.6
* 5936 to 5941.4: 10.7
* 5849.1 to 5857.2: 9.78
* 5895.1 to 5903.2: 10.6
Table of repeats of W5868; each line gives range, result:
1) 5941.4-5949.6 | 10.38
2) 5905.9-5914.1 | 10.46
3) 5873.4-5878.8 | 10.86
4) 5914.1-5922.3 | 10.01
